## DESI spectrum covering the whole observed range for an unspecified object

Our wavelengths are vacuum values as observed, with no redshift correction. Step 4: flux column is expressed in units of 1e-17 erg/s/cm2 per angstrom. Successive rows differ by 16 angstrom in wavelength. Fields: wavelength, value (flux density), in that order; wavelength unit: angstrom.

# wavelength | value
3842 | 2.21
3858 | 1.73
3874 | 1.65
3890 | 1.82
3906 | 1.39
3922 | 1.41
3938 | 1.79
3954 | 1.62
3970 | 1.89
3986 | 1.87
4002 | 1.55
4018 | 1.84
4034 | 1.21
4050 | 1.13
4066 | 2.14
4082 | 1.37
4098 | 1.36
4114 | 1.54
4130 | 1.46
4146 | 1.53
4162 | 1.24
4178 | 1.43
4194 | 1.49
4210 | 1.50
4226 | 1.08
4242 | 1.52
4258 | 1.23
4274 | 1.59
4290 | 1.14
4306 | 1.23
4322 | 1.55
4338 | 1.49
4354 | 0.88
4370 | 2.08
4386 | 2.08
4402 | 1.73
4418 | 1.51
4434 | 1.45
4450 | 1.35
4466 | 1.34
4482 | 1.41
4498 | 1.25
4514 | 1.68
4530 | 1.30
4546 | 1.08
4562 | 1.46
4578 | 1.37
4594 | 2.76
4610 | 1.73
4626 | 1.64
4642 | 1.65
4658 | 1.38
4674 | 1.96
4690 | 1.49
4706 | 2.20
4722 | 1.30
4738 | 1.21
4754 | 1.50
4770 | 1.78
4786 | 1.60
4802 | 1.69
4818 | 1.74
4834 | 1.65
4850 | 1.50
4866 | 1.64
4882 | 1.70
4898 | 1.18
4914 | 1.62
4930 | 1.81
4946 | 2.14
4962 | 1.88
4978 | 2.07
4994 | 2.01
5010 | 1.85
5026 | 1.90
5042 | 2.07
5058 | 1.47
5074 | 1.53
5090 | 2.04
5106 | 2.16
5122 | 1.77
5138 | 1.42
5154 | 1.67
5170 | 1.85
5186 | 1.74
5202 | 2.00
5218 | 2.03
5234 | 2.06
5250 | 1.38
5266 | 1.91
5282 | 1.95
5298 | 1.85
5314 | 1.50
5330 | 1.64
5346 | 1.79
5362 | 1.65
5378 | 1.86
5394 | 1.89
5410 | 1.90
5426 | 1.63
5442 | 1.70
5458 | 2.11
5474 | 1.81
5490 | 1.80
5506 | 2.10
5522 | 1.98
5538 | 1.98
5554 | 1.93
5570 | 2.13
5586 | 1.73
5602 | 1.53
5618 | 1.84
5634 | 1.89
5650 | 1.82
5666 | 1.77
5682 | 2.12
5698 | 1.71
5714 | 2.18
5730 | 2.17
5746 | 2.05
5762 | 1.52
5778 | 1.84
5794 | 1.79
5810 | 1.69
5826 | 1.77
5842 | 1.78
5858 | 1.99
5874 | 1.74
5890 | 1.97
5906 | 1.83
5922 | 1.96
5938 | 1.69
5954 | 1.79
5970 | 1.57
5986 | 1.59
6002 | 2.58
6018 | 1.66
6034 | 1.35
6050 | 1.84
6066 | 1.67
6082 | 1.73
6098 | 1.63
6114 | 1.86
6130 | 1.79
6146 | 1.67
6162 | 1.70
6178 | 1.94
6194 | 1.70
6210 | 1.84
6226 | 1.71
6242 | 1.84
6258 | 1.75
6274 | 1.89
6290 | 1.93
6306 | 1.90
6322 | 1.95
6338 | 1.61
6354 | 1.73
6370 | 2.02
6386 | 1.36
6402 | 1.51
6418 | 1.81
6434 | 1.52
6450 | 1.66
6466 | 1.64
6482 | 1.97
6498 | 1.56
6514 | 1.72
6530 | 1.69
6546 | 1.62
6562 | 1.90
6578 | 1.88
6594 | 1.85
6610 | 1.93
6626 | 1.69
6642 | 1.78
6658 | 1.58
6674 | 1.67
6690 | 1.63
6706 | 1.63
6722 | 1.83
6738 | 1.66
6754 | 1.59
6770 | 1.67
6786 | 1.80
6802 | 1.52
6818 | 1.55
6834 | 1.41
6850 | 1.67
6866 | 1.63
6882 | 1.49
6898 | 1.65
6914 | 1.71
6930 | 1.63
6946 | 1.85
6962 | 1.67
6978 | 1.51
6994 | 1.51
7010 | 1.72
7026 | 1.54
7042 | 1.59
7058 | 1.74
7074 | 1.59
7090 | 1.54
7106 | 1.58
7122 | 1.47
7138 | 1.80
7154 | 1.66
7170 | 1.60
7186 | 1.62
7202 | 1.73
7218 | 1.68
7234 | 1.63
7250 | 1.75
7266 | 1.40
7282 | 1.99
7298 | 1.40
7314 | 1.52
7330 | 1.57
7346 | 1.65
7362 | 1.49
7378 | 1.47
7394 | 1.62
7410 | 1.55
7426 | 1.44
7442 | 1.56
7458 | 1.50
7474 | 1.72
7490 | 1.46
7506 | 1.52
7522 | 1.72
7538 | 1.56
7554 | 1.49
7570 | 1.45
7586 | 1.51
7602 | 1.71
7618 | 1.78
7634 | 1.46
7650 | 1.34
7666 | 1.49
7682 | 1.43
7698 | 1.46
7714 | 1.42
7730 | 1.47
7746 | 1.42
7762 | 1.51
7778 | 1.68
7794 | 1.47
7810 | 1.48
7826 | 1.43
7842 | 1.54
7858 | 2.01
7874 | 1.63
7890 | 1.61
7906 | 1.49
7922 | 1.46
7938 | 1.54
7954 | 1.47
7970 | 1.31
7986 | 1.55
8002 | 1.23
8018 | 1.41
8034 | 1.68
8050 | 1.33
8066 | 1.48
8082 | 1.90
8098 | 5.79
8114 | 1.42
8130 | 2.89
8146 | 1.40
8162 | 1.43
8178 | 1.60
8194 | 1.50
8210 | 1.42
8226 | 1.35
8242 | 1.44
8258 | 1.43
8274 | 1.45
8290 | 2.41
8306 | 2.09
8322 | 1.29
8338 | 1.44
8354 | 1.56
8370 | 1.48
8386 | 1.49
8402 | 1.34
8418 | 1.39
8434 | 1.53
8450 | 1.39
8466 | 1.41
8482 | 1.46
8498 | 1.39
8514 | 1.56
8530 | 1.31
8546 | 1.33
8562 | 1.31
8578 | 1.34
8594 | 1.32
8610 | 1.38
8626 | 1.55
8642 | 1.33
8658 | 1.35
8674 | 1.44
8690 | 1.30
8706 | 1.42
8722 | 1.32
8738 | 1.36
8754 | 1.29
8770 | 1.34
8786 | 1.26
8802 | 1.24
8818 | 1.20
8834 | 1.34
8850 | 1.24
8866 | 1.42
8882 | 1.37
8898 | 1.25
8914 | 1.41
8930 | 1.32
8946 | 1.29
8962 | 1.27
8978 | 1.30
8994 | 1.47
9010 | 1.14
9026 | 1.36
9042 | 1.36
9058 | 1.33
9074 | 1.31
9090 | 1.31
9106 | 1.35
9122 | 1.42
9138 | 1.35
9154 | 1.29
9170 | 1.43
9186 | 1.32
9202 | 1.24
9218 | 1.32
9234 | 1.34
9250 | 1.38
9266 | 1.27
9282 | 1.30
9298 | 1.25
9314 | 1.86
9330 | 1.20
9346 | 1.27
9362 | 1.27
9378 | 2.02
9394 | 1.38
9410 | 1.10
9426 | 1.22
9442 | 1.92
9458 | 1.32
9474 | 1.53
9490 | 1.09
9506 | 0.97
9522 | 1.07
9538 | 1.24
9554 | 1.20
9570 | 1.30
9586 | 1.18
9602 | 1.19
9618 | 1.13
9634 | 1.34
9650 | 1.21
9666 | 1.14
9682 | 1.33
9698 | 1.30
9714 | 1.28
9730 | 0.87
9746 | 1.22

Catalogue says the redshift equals 0.234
